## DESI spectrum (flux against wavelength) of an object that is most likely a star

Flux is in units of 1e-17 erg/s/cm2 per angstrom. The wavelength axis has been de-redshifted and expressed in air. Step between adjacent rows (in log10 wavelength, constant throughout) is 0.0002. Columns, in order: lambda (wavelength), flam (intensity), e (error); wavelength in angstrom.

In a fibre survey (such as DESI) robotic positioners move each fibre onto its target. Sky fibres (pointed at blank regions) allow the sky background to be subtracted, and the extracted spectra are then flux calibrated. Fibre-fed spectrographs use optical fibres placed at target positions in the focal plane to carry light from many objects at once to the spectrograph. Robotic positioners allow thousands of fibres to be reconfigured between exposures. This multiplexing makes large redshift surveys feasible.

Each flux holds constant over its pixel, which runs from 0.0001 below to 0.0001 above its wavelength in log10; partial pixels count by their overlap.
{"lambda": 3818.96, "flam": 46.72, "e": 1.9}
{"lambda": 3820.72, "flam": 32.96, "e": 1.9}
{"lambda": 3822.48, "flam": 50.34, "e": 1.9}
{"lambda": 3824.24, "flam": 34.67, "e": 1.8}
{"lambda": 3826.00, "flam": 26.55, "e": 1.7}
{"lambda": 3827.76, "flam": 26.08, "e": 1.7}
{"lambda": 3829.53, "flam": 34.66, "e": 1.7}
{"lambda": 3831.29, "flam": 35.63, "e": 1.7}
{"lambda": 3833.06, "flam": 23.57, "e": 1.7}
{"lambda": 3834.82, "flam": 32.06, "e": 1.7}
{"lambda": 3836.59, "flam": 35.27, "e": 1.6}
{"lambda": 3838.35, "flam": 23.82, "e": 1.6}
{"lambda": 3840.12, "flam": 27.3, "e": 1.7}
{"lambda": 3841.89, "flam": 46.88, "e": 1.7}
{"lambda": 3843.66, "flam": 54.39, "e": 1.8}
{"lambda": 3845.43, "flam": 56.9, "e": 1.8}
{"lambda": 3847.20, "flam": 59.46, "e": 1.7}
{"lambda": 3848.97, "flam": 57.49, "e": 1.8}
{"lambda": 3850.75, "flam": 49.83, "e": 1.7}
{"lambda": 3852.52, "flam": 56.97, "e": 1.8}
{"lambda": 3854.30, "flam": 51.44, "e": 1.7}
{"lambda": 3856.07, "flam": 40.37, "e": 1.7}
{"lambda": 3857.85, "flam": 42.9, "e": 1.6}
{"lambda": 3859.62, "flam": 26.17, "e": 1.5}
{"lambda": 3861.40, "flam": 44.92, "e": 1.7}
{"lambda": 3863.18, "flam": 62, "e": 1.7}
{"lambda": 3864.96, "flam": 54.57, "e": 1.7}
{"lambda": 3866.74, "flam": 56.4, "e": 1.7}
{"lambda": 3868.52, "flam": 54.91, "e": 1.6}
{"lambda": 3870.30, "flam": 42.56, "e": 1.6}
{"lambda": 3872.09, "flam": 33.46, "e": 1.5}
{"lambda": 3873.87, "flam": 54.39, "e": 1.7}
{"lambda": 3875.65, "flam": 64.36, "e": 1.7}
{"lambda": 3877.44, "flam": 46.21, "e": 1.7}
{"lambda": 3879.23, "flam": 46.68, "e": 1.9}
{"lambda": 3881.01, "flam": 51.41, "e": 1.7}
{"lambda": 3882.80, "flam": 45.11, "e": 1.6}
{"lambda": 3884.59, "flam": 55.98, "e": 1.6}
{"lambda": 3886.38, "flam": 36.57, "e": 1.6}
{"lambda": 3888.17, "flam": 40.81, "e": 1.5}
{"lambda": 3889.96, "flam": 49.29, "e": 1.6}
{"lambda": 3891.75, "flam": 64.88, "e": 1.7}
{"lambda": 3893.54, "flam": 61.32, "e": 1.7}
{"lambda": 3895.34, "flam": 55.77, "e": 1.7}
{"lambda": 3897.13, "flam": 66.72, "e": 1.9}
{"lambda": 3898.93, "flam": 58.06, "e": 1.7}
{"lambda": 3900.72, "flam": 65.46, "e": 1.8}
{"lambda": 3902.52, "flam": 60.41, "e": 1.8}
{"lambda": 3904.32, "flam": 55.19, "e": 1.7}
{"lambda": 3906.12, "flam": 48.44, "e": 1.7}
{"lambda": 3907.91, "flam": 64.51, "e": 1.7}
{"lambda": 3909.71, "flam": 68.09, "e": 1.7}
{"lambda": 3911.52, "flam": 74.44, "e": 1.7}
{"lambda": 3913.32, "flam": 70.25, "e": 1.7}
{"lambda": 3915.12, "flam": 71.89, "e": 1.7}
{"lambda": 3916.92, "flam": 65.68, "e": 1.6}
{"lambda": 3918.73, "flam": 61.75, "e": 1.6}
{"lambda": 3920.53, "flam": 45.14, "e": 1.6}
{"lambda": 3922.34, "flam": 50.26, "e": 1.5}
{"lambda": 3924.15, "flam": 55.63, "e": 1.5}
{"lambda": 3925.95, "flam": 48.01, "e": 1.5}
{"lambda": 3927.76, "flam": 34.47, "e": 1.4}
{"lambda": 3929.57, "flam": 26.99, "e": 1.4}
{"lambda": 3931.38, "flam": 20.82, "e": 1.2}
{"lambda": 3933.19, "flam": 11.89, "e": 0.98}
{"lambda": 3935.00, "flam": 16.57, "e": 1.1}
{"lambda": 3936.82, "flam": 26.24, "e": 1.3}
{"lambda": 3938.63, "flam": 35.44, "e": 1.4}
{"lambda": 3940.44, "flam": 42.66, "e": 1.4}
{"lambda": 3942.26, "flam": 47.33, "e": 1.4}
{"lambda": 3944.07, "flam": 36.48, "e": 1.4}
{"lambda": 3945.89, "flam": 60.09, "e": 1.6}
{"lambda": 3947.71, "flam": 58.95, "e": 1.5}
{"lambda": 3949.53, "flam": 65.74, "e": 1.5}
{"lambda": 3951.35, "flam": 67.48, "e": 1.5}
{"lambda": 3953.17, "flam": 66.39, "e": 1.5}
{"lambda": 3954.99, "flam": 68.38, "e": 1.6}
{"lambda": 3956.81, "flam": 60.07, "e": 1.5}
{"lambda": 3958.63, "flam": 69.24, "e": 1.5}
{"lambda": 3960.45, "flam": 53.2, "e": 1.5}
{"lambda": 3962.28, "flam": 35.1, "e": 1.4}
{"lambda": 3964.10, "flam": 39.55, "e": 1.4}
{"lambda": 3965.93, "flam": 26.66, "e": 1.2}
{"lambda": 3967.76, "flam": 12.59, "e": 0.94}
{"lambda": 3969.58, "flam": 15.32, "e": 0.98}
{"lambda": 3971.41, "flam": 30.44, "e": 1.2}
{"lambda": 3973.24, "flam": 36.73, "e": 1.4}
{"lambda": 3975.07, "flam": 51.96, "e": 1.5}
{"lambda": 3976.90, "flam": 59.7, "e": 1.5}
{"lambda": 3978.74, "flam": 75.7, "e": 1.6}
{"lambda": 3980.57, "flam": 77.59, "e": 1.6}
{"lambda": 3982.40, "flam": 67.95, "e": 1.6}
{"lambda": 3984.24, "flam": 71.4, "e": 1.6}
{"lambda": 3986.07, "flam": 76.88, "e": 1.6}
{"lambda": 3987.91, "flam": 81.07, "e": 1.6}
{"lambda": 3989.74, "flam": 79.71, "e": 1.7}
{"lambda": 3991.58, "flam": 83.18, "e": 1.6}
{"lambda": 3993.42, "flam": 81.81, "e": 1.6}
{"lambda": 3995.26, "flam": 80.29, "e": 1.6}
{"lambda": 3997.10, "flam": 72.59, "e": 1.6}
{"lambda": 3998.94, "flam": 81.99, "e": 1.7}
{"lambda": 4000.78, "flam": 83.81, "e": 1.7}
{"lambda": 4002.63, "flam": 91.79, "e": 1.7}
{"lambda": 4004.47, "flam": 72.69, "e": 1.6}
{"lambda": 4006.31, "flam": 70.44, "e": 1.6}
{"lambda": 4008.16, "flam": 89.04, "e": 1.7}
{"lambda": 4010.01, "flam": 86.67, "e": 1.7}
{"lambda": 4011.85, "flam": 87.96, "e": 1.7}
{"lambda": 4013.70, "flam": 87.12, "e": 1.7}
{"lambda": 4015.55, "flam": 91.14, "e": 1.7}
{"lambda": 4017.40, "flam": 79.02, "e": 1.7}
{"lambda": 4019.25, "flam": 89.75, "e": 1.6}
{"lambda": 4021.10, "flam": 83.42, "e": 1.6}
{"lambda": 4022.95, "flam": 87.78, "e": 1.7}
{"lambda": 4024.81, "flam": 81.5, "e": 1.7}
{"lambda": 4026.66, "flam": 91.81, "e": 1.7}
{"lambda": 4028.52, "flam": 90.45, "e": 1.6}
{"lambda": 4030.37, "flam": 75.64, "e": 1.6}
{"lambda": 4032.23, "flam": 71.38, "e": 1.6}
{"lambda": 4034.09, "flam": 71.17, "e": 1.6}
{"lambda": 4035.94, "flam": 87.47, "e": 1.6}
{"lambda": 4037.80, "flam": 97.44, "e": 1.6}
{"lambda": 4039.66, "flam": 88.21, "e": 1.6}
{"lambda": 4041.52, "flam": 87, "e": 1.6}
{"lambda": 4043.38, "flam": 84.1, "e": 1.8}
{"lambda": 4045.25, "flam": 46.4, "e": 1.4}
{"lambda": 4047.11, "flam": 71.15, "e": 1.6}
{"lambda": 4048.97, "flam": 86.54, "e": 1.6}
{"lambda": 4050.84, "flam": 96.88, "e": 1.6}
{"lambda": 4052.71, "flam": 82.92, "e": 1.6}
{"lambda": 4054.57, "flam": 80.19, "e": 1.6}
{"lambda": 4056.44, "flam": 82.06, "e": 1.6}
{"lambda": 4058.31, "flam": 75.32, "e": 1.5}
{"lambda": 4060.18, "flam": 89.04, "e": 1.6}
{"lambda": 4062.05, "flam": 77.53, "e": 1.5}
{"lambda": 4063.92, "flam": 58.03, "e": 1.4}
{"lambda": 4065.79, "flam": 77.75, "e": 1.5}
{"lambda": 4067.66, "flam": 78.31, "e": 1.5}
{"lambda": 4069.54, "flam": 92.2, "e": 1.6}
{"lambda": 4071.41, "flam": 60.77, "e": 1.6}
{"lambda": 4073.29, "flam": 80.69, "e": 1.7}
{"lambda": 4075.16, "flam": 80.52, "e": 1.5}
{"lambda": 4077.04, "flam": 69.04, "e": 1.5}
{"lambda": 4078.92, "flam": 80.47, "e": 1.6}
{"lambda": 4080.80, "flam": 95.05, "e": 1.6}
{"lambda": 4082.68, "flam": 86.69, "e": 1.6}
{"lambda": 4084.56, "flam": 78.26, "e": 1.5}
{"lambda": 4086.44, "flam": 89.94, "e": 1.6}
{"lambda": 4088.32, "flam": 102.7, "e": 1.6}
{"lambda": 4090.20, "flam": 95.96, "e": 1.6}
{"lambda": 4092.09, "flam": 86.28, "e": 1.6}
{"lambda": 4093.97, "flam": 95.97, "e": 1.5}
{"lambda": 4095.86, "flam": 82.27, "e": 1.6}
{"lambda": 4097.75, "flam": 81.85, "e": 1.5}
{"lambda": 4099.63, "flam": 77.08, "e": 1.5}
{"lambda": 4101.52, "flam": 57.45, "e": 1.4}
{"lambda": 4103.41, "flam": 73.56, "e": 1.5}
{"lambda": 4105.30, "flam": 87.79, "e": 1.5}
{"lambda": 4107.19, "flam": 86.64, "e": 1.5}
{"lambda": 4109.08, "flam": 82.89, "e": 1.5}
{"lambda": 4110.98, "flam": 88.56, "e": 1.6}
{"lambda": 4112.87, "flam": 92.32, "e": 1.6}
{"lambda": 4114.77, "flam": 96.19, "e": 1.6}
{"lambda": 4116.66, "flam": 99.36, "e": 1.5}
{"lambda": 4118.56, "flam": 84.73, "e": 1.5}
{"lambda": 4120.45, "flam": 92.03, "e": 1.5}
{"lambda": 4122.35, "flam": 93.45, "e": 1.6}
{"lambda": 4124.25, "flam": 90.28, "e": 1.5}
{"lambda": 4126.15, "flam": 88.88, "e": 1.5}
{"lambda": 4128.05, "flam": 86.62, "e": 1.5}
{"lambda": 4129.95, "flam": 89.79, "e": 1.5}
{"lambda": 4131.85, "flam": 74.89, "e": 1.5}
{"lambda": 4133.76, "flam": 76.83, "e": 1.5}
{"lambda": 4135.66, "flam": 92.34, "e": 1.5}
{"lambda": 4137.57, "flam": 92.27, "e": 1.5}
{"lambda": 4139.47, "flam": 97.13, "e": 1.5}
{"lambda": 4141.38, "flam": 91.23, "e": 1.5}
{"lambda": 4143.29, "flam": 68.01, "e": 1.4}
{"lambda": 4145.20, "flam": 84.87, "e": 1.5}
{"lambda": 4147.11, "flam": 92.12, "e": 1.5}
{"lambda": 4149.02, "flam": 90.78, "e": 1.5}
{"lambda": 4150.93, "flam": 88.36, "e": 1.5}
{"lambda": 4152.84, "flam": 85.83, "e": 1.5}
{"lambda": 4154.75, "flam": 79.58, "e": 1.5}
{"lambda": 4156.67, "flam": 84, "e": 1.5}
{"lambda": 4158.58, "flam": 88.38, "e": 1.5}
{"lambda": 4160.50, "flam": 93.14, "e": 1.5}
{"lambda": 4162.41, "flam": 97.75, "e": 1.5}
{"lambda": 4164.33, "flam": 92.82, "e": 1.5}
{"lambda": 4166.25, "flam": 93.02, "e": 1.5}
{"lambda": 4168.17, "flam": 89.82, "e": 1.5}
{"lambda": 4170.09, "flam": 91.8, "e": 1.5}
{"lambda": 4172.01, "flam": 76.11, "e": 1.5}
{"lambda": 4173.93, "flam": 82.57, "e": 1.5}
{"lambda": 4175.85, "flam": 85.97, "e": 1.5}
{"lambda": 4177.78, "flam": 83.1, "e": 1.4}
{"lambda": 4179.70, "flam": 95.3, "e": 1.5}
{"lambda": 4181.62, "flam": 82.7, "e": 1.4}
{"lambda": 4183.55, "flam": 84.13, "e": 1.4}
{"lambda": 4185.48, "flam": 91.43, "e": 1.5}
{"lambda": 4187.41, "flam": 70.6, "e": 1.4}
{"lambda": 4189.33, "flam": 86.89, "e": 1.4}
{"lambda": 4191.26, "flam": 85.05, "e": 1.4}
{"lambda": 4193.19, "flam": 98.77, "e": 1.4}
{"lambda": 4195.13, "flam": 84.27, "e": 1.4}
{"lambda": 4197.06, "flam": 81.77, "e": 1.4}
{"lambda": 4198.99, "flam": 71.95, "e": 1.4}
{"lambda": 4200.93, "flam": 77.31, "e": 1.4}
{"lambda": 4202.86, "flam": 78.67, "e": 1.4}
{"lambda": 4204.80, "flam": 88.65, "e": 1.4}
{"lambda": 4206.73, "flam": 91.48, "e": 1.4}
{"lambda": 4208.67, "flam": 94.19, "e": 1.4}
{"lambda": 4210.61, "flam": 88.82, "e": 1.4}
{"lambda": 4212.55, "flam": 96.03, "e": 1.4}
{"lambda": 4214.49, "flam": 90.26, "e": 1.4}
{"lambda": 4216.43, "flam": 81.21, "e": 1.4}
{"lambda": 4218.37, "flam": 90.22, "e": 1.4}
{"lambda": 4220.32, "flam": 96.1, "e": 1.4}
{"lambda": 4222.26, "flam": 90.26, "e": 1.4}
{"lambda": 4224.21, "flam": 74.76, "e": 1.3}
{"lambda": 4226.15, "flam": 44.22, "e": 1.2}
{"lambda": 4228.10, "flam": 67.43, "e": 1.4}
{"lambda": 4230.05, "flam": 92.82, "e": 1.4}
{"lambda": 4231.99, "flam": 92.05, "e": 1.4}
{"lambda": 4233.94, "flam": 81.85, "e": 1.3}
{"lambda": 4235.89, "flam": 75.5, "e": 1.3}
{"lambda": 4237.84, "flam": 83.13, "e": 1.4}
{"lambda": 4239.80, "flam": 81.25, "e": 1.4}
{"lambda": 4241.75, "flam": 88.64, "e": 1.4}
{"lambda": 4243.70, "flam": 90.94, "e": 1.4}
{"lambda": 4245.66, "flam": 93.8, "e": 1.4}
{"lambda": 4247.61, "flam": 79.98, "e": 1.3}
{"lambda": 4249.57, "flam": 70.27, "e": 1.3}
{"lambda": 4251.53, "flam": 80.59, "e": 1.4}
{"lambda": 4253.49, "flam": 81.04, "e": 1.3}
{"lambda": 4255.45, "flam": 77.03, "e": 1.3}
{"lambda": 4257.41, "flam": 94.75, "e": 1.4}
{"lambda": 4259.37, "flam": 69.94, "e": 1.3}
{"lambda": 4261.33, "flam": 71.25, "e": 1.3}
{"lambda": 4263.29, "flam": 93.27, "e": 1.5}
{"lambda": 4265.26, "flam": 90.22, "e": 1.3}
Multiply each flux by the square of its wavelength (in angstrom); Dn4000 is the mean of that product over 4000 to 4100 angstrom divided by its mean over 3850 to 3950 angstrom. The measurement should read 1.8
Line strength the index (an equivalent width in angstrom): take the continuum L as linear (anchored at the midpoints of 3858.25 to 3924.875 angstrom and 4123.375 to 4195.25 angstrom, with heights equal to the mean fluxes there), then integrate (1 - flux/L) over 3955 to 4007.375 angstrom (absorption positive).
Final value 2.9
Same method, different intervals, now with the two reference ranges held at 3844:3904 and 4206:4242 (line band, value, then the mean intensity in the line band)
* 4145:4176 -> -3.9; 88.2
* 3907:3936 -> 3.6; 49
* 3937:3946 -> 2.6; 41.6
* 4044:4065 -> -2.6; 77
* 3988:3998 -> -2.7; 79.7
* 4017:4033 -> -4.3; 83.7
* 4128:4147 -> -2.4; 85.6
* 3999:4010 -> -3.1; 82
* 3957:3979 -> 6.8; 41.8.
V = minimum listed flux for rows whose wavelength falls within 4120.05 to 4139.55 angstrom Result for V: 74.89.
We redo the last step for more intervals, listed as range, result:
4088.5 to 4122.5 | 57.45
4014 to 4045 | 71.17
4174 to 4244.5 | 44.22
